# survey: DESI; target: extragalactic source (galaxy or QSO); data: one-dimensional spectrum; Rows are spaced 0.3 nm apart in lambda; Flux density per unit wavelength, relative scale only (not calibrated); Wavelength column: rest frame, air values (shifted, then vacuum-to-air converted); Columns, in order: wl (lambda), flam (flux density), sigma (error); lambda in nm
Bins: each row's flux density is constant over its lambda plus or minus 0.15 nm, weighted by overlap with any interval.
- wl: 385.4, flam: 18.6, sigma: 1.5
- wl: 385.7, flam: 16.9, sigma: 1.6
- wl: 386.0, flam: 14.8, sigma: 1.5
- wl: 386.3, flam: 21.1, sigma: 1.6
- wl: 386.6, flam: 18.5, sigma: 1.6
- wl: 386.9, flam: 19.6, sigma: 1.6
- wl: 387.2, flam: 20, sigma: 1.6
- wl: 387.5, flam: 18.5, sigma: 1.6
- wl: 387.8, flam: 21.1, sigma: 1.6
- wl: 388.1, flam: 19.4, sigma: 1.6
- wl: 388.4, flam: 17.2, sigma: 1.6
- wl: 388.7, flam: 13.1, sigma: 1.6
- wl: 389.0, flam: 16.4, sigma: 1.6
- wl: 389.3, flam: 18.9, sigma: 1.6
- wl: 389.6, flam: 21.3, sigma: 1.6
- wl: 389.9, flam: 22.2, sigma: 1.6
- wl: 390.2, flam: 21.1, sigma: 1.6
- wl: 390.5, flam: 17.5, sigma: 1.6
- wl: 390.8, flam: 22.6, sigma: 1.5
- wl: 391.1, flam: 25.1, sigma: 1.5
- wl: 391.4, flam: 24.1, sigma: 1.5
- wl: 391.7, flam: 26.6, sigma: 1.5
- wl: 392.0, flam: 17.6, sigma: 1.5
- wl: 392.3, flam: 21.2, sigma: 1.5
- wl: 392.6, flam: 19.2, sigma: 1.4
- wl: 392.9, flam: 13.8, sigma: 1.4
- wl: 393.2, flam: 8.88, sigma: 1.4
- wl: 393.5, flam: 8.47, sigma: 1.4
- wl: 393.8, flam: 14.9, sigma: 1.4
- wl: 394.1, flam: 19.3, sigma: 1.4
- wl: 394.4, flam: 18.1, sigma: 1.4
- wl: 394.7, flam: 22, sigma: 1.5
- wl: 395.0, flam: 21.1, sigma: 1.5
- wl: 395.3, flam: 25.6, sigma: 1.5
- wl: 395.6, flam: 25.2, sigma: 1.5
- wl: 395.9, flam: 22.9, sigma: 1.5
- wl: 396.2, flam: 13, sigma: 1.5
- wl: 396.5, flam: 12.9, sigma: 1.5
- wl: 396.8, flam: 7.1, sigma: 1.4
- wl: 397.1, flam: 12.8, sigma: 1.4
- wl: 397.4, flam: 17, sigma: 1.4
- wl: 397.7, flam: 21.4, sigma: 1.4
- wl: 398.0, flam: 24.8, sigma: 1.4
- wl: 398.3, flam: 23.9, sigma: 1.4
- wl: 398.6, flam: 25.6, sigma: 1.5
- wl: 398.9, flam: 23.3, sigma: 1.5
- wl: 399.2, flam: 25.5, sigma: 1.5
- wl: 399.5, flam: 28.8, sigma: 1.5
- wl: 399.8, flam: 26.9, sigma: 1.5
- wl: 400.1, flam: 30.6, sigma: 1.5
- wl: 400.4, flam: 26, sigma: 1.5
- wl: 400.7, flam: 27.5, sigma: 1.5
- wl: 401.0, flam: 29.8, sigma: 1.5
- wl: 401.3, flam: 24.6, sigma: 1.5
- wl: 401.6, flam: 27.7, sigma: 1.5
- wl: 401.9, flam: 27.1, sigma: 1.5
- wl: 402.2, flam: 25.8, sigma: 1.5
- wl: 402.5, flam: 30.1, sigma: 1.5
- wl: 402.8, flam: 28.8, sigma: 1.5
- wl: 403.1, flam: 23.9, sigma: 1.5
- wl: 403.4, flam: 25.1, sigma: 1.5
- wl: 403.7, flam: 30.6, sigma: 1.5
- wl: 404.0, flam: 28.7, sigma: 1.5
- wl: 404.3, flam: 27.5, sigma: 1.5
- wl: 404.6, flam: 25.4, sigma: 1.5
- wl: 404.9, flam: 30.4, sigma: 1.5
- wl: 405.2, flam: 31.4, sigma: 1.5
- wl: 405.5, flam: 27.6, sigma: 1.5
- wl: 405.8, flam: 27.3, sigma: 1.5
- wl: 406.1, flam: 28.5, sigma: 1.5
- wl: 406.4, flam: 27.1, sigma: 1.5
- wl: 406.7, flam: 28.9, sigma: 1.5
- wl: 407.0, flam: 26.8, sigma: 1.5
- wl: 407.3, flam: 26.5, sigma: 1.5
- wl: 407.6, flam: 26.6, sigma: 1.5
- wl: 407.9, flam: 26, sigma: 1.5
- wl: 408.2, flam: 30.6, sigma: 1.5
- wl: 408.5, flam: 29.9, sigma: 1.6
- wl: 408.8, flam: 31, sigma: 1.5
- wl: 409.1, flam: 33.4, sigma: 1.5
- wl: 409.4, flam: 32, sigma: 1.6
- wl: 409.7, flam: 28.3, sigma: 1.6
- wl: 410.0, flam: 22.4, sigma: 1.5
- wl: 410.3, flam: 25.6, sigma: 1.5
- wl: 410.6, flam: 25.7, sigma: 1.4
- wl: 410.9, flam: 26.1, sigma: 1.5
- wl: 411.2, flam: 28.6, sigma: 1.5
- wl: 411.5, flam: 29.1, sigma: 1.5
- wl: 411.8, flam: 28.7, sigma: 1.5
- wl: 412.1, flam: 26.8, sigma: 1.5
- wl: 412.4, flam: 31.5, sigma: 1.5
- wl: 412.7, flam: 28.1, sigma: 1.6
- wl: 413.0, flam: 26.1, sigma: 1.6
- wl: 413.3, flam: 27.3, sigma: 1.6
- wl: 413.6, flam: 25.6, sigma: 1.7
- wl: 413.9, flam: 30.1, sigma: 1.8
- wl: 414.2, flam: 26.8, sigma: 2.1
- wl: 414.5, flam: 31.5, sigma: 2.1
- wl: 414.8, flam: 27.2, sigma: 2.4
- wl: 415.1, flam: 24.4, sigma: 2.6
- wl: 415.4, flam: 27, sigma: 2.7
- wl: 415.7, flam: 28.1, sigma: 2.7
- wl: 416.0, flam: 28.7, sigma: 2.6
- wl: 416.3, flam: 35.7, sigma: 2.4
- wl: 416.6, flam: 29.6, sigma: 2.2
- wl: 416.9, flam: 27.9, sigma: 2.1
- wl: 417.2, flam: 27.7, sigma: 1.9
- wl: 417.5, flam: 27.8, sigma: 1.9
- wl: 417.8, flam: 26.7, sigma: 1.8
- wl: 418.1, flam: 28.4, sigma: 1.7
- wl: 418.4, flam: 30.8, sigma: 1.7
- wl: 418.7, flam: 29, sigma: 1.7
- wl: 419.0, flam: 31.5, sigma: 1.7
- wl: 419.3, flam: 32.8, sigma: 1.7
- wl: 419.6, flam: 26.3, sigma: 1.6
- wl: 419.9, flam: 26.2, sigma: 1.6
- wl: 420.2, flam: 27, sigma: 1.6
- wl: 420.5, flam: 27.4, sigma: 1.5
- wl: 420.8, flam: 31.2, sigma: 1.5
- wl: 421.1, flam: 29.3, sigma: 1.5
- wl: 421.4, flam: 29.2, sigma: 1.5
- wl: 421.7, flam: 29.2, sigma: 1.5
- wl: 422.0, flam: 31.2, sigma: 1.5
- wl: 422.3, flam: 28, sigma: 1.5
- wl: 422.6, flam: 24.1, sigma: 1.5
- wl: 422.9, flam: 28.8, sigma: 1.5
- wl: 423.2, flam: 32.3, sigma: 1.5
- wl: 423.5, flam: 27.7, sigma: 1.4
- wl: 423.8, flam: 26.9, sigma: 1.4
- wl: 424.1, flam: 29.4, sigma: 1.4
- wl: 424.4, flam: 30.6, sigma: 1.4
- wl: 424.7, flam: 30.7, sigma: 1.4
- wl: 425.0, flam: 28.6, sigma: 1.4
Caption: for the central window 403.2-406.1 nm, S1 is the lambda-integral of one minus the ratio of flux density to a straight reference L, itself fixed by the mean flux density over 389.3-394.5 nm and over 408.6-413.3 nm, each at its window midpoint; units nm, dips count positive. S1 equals -0.35 nm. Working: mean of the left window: 18.9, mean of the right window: 28.2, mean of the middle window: 28.2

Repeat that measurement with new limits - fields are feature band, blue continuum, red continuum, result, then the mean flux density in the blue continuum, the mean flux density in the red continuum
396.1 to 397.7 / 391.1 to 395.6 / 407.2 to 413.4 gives 0.58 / 19.1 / 28.1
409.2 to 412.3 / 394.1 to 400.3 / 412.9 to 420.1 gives -0.13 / 21.4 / 28.5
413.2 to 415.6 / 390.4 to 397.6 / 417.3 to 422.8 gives -0.10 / 18.2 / 28.7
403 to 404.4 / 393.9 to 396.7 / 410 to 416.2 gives -0.23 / 19.7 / 27.6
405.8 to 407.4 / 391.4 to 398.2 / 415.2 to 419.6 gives -0.25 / 18.1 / 29.2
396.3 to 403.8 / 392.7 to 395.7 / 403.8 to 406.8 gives -0.23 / 17.6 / 28.3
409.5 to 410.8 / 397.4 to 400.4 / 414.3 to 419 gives 0.08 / 25.2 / 28.8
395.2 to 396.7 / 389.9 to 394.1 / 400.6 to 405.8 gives 0.17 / 18.7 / 27.8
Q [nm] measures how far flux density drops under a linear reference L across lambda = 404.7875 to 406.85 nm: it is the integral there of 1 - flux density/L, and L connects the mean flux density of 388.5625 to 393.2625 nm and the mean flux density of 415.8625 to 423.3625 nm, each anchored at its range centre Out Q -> -0.36 nm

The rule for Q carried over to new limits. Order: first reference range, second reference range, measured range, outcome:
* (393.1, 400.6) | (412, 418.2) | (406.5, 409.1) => -0.357 nm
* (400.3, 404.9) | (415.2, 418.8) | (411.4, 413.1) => -0.003 nm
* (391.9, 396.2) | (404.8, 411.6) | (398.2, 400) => -0.331 nm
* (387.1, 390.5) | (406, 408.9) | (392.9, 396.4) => 0.645 nm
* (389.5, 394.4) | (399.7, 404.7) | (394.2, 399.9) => 0.574 nm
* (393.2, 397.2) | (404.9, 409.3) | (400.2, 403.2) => -0.498 nm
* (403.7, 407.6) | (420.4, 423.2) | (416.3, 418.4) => -0.006 nm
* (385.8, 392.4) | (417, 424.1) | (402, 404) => -0.312 nm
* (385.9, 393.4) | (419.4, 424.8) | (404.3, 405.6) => -0.273 nm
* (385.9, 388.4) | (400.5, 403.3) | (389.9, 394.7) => 0.663 nm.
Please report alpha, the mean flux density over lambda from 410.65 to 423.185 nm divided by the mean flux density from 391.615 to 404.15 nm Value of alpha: 1.3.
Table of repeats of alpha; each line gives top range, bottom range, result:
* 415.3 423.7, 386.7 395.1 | 1.53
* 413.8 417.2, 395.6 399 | 1.53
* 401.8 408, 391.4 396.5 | 1.49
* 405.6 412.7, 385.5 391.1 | 1.48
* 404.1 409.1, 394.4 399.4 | 1.40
